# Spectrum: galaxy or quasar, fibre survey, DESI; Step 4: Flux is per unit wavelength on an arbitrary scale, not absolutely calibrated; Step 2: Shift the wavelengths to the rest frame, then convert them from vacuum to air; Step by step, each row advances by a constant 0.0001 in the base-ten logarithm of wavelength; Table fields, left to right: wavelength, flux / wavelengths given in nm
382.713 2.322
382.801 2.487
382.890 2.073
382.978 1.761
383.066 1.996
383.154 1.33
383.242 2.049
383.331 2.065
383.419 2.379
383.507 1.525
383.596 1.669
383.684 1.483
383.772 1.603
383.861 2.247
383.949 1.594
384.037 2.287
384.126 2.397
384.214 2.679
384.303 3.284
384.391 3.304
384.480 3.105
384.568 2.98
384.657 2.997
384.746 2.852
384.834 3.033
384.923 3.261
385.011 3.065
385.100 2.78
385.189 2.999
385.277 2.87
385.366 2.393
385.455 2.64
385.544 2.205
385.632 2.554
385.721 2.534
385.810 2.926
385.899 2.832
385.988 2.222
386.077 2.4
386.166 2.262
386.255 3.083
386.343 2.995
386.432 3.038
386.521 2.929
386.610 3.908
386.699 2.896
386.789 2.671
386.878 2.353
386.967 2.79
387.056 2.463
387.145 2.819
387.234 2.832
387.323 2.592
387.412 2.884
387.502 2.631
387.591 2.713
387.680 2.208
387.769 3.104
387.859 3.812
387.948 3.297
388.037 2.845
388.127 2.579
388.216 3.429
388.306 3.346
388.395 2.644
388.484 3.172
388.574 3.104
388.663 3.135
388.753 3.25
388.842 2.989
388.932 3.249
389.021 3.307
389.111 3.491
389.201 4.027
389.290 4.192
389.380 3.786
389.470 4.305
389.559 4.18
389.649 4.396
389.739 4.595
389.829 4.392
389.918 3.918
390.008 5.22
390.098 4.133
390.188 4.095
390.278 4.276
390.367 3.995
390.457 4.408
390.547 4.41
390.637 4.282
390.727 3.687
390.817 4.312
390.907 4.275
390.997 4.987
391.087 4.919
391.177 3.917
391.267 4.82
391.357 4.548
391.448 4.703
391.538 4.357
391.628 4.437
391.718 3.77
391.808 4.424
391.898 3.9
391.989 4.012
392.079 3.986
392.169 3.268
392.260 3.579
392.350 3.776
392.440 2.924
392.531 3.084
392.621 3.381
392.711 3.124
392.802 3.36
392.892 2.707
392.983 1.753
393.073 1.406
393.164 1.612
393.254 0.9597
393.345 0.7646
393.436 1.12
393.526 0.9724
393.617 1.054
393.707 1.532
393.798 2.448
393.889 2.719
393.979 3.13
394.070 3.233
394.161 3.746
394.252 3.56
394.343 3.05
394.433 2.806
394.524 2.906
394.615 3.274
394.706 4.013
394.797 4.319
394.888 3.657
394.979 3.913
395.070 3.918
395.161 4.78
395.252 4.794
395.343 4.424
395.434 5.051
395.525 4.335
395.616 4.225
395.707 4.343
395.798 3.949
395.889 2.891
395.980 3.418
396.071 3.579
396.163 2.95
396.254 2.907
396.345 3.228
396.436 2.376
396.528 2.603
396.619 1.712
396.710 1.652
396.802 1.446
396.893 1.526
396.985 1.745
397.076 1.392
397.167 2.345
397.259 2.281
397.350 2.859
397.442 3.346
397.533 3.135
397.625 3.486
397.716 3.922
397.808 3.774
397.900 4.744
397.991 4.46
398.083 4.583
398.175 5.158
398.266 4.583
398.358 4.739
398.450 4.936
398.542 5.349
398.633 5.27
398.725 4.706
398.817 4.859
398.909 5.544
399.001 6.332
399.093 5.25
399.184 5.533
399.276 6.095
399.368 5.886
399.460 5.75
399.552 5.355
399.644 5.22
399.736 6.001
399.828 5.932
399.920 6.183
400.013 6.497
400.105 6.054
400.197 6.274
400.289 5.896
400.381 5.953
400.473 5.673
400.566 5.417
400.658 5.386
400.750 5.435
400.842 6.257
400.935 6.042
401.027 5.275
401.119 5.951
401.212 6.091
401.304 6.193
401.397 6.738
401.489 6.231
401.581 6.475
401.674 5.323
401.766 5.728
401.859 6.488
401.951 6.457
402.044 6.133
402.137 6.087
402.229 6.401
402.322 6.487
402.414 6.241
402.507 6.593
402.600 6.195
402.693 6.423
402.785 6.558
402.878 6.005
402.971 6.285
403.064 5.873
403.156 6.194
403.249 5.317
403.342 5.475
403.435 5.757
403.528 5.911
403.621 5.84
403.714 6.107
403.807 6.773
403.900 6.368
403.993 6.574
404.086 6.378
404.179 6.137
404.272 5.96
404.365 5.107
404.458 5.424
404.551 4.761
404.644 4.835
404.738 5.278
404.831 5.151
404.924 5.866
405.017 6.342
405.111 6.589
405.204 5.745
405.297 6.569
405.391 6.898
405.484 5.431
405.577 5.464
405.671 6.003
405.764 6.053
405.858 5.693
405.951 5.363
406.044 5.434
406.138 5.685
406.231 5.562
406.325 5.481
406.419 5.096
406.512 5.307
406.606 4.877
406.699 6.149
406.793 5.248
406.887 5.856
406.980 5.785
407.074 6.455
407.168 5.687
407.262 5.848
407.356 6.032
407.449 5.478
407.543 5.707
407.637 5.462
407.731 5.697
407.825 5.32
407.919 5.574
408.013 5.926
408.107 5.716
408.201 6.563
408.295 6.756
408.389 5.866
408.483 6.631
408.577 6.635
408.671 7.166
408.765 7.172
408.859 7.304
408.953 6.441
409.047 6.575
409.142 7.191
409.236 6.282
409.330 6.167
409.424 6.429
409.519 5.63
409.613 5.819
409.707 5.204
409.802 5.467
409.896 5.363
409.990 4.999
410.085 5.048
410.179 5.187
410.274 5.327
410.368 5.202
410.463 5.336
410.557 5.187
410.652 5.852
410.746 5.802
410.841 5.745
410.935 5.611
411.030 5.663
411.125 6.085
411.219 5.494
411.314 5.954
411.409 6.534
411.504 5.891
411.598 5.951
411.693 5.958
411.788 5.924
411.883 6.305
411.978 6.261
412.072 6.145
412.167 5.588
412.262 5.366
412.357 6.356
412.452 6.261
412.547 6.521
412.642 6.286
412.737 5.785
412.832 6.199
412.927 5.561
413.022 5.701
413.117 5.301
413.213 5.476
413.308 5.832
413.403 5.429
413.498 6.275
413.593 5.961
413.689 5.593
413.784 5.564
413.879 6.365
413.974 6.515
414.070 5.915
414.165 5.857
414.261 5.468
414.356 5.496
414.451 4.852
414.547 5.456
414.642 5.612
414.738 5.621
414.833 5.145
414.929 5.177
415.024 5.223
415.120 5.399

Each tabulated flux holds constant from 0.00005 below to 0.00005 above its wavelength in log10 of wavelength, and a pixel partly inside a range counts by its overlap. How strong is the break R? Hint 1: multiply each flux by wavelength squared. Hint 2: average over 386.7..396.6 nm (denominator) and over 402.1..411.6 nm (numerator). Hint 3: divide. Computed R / 1.9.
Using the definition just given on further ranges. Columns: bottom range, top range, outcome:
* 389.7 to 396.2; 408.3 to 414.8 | 1.82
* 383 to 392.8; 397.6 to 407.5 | 1.90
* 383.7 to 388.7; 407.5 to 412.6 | 2.41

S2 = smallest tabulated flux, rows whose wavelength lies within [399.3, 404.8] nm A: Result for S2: 4.761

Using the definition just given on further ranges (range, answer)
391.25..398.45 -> 0.7646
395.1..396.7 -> 1.712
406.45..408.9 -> 4.877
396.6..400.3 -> 1.392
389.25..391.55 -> 3.687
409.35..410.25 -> 4.999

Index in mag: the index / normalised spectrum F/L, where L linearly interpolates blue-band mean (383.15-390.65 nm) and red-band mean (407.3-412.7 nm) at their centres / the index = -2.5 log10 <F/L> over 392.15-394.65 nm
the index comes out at 0.46 mag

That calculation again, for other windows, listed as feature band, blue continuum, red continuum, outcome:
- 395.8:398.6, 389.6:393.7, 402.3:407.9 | 0.35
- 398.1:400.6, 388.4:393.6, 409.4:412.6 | -0.23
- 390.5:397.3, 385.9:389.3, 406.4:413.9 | 0.16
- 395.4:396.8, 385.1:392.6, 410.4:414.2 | 0.29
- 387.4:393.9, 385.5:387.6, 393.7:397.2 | -0.16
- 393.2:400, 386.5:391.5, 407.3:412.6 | 0.21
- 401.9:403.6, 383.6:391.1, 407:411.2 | -0.20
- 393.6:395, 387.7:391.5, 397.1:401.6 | 0.41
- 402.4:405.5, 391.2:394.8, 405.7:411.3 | -0.19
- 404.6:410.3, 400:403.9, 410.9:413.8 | 0.02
